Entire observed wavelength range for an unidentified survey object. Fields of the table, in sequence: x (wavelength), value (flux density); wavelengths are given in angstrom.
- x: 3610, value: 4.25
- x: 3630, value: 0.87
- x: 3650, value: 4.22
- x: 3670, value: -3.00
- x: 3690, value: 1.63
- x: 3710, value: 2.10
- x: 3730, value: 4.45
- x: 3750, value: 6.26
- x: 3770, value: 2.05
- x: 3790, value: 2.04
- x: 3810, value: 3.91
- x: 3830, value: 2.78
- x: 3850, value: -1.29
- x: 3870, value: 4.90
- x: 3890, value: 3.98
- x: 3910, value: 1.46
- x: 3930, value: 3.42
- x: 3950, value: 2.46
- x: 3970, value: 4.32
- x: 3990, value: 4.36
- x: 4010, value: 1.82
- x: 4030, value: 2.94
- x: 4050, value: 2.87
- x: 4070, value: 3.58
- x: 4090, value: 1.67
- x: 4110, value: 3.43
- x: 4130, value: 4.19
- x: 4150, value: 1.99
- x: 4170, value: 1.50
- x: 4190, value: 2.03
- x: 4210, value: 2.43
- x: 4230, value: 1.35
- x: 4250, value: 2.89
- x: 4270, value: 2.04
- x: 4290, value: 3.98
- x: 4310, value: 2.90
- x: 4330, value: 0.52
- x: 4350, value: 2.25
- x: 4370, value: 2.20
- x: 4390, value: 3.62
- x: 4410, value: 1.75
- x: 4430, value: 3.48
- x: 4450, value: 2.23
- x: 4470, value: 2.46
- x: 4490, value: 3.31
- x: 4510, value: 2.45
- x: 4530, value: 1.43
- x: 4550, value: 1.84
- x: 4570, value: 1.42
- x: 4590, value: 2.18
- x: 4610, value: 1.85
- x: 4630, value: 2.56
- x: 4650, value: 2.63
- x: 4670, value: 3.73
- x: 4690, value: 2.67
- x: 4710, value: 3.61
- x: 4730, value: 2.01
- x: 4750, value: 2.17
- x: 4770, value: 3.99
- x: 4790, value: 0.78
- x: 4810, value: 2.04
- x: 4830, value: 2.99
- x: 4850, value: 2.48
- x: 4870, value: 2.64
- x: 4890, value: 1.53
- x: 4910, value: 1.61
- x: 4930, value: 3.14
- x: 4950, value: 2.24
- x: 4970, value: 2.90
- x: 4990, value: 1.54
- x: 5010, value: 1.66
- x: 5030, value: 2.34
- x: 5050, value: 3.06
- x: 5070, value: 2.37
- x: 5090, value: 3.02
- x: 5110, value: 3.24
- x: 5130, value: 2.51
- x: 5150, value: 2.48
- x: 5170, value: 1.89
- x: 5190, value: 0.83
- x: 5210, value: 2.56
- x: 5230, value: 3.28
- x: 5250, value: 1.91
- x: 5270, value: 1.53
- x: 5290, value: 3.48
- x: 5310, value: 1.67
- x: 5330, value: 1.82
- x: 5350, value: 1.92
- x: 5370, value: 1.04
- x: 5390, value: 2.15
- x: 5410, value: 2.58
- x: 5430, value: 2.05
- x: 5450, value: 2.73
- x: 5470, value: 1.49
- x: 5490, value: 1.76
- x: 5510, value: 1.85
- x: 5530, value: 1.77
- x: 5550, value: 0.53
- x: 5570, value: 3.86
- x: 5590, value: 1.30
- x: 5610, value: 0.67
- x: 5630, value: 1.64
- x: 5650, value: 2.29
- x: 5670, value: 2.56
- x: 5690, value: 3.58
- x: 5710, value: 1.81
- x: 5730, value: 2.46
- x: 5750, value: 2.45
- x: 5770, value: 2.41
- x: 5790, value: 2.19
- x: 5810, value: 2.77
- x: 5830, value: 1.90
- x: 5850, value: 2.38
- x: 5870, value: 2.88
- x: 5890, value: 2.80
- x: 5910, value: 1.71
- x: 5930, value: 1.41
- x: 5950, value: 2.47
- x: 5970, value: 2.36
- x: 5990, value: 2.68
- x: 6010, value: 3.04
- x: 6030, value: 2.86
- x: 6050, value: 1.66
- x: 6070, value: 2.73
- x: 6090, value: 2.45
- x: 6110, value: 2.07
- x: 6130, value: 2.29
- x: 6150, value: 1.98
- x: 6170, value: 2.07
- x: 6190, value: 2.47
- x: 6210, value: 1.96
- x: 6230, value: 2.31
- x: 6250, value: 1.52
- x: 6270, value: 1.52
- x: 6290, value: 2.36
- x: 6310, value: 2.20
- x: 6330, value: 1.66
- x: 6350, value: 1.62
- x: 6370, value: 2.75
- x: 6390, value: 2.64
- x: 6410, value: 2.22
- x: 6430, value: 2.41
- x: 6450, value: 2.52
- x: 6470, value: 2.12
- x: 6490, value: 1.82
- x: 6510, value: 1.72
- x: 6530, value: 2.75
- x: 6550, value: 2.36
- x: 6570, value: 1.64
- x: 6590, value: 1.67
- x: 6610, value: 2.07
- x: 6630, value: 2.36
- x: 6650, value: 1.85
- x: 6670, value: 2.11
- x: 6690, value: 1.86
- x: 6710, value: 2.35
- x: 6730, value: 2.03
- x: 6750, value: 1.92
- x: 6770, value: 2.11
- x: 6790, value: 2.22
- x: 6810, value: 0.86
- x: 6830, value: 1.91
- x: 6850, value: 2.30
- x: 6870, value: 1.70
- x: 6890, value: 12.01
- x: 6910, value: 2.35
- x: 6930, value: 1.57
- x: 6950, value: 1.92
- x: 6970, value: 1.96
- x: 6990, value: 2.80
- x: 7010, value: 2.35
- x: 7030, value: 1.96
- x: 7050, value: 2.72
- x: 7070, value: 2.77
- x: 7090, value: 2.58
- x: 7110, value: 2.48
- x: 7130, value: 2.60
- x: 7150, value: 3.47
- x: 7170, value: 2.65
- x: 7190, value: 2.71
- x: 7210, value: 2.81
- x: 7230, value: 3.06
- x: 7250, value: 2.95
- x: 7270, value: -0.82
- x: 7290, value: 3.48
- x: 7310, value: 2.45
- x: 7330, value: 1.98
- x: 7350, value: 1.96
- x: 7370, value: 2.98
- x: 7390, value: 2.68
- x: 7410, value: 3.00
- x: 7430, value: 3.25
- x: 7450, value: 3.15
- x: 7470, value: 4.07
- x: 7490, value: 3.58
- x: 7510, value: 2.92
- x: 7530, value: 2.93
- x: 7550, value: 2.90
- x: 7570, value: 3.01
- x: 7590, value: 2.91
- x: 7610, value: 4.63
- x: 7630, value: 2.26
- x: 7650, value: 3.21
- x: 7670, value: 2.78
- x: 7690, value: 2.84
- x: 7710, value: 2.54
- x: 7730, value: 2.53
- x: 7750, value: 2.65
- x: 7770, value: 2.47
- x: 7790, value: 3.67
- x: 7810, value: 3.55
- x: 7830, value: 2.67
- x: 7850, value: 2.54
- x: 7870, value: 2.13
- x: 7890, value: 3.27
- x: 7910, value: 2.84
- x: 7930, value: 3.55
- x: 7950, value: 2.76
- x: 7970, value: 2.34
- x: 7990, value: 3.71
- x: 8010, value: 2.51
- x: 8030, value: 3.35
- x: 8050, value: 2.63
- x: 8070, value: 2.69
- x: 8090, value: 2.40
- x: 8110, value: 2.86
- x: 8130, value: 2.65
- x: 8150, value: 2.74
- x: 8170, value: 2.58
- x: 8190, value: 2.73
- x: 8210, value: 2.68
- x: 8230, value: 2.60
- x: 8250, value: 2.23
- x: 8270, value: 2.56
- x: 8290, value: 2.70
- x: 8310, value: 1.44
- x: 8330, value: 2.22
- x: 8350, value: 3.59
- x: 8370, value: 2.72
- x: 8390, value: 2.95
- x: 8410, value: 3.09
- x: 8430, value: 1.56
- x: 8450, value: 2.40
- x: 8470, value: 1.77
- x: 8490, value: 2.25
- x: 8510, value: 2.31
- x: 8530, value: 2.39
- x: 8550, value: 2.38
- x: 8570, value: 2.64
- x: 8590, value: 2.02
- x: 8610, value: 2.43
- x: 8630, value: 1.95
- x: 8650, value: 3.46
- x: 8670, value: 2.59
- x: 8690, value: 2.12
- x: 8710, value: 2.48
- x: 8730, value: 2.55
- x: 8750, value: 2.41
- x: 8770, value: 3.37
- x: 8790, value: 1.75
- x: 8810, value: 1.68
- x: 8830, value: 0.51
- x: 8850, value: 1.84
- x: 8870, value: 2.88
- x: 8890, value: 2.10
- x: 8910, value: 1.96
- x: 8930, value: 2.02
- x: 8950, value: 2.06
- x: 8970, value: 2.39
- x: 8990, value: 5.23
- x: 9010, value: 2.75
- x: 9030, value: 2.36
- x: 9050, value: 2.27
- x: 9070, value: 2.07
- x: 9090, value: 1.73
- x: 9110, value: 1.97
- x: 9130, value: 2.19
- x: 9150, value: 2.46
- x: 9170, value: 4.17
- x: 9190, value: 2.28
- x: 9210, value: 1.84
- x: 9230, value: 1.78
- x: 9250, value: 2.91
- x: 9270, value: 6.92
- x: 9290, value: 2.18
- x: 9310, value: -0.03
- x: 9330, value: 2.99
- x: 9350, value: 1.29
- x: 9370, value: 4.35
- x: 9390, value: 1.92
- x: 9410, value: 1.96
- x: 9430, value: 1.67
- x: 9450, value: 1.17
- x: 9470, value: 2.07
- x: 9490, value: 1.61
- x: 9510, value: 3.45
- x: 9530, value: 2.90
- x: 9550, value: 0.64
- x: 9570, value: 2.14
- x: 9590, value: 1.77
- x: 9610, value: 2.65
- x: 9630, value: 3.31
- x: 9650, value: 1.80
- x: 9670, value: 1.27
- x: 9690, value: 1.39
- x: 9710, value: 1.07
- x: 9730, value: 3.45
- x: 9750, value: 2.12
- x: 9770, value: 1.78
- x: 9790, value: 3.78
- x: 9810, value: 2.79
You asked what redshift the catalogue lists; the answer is 0.849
